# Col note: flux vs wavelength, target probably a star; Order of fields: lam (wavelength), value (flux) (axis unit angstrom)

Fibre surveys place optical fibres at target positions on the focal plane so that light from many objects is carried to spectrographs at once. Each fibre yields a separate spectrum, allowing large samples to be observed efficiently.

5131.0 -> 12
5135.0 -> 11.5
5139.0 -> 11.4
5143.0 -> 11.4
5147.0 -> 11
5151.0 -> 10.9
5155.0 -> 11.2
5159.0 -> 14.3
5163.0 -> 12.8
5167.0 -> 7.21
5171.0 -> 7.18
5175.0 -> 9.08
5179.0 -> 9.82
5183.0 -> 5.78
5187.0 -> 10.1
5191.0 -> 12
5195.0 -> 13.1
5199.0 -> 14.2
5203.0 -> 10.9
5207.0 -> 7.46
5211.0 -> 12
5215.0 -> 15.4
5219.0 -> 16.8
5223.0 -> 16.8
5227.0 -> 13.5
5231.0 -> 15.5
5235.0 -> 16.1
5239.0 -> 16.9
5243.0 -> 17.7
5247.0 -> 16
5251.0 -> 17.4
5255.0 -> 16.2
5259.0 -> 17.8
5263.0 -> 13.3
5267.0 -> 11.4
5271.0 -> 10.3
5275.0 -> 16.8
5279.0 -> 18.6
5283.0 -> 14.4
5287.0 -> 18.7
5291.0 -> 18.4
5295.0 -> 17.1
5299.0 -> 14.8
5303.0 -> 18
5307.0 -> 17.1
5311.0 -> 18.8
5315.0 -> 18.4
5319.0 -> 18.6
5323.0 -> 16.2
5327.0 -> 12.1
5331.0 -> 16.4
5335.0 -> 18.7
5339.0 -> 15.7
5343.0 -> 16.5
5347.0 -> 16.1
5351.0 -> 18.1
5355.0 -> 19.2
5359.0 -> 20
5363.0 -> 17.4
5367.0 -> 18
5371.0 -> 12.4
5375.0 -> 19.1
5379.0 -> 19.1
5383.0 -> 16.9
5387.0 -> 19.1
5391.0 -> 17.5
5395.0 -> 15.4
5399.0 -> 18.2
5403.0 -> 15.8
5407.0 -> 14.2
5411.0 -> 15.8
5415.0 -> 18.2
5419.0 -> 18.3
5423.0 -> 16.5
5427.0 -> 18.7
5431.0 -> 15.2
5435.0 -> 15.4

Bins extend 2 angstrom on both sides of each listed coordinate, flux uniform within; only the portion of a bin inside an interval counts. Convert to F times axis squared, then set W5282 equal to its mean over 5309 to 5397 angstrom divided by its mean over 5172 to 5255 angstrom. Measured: 1.36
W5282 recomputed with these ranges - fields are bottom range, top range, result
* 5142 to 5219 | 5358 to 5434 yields 1.69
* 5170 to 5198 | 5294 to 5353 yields 1.80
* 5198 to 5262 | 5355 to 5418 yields 1.21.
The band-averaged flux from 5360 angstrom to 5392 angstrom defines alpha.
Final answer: 17.5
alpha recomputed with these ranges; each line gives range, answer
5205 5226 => 13.7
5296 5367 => 17.2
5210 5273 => 15.2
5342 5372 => 17.4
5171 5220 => 11.1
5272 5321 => 17.3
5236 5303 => 16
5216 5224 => 16.6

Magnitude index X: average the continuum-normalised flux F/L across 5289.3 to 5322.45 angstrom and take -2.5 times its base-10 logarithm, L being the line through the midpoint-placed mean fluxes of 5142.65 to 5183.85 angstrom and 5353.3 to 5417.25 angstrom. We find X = -0.19 mag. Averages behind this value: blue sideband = 10.1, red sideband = 17.3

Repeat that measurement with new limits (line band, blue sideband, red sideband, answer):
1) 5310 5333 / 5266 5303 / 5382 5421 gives -0.031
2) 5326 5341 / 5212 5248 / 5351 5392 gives 0.092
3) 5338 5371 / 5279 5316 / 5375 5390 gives 0.042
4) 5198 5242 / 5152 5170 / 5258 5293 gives -0.064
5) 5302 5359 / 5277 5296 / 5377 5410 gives 0.003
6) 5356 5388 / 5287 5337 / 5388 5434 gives -0.055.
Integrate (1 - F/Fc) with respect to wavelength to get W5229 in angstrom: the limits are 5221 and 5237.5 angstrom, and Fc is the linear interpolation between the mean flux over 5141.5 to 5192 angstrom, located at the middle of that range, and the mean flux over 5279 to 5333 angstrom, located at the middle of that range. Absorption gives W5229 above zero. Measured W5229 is -2.9 angstrom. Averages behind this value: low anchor 10.2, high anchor 16.9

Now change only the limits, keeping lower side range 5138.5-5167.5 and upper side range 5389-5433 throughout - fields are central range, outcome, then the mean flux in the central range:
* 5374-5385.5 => -1.62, 18.3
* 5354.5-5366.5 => -2.32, 18.7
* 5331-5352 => -2.21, 16.9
